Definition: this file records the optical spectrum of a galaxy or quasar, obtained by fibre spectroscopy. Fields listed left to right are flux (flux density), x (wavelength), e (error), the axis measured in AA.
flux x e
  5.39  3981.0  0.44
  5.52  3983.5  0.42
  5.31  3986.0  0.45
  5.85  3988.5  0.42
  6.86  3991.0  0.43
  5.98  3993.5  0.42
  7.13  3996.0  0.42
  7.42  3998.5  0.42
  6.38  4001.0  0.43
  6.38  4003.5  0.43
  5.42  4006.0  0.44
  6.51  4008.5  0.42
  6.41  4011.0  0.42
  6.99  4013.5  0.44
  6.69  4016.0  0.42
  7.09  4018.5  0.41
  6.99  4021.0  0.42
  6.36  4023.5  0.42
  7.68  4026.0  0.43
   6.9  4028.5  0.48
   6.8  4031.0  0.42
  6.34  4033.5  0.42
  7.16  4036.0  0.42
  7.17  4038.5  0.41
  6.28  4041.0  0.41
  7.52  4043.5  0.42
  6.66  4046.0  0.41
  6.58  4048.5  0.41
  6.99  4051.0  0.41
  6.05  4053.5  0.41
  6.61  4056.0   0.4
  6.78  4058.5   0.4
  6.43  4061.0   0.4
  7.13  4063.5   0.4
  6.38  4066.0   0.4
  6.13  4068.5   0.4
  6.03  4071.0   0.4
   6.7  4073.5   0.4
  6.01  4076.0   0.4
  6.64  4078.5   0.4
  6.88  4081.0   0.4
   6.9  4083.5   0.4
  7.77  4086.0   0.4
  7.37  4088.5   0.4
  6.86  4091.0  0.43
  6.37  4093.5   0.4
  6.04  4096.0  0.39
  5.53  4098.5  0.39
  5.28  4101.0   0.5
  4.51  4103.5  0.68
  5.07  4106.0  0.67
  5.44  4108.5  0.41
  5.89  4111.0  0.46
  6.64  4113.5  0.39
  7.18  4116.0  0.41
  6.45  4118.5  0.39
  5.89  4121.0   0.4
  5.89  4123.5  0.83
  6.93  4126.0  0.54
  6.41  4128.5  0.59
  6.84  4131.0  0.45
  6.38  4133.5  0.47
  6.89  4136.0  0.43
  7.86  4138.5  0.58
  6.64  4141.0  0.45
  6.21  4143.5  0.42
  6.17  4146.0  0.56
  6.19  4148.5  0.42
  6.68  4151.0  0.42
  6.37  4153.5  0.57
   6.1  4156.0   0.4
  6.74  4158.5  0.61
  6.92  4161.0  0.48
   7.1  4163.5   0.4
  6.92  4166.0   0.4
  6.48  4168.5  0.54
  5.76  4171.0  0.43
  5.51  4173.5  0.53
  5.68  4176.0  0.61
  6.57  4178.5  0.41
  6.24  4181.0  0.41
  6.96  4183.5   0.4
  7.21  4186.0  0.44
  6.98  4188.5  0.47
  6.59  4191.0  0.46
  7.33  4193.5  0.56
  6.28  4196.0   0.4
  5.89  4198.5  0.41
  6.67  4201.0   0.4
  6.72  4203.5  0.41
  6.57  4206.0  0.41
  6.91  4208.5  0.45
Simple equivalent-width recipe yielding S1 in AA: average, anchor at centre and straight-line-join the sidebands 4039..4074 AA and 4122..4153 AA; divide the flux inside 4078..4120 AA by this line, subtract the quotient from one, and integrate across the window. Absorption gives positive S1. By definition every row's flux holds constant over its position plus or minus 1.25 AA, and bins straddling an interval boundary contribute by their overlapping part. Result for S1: 2.0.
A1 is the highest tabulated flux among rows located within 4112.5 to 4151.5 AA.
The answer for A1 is 7.86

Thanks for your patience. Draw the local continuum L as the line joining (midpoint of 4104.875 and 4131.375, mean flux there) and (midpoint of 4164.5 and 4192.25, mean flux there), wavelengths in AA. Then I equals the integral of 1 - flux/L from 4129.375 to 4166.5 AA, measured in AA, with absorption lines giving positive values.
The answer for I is -1.9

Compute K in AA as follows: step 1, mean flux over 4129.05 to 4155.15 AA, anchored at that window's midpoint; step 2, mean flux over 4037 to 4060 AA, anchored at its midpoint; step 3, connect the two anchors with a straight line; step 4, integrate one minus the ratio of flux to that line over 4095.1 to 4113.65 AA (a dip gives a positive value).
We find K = 3.3 AA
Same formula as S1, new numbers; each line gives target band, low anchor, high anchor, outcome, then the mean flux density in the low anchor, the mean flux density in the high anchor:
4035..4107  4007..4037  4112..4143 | 2.8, 6.81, 6.65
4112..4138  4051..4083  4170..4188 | -0.7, 6.51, 6.31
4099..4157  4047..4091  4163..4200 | 2.9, 6.67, 6.49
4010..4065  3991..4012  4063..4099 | -2.3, 6.48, 6.59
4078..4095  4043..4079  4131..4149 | -1.0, 6.56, 6.65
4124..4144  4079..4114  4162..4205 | -1.4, 6.18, 6.53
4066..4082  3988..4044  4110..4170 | 0.6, 6.71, 6.57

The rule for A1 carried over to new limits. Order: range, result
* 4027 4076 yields 7.52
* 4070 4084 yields 6.9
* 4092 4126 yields 7.18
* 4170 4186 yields 7.21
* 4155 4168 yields 7.1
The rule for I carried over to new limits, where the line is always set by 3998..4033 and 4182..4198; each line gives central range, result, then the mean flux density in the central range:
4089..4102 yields 1.2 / 6.11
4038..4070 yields 0.3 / 6.65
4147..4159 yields 0.7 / 6.39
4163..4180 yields 1.4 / 6.25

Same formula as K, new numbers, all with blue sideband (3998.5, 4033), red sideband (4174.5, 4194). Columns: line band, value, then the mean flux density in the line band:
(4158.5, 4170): -0.28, 6.82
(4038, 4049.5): -0.26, 6.83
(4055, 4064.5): -0.08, 6.73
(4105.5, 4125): 1.64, 6.11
